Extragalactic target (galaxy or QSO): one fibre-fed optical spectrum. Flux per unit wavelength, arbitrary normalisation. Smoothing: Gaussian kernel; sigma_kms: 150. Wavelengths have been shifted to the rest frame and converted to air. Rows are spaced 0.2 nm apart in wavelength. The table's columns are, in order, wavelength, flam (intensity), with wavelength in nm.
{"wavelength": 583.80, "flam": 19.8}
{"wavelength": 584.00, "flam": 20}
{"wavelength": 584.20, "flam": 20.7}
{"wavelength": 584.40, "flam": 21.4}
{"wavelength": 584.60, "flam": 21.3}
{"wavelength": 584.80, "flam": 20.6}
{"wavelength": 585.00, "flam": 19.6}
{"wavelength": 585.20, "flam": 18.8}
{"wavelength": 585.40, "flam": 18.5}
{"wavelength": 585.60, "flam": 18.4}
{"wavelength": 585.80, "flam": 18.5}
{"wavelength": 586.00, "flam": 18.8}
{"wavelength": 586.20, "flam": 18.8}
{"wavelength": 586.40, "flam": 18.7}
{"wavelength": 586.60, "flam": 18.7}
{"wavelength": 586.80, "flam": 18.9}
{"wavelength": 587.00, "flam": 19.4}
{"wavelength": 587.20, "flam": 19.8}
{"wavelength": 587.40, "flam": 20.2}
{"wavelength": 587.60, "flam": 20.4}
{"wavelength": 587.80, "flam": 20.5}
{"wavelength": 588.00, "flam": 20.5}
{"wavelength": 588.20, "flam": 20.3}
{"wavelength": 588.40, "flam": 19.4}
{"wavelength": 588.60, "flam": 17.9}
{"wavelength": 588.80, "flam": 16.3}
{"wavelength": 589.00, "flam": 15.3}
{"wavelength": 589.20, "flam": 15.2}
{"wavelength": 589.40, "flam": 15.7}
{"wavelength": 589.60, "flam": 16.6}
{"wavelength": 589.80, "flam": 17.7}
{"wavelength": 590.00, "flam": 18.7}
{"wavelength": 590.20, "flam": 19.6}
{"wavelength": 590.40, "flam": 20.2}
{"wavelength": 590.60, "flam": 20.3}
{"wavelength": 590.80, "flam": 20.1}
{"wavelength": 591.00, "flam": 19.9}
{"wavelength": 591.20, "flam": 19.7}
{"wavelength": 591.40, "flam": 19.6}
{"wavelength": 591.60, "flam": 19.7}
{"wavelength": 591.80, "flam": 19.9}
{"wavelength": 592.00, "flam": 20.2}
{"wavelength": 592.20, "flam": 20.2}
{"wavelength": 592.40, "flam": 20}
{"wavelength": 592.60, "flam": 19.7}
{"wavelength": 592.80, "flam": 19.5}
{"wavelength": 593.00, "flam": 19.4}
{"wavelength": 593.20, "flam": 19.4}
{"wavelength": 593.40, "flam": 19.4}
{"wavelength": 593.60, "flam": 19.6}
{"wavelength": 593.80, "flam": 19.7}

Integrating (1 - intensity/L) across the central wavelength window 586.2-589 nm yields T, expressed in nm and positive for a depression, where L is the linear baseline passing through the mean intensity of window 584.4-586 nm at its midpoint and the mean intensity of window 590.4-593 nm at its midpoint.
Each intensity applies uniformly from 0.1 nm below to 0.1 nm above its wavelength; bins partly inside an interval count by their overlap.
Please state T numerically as 0.07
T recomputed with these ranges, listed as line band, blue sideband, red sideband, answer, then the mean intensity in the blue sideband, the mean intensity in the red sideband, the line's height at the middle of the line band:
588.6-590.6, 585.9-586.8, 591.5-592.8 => 0.20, 18.8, 19.9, 19.4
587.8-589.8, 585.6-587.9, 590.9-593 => 0.19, 19.3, 19.8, 19.5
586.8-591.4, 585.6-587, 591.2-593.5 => 0.09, 18.8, 19.7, 19.2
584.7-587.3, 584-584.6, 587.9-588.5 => 0.19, 20.9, 20.1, 20.5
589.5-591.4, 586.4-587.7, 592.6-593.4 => 0.03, 19.5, 19.5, 19.5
